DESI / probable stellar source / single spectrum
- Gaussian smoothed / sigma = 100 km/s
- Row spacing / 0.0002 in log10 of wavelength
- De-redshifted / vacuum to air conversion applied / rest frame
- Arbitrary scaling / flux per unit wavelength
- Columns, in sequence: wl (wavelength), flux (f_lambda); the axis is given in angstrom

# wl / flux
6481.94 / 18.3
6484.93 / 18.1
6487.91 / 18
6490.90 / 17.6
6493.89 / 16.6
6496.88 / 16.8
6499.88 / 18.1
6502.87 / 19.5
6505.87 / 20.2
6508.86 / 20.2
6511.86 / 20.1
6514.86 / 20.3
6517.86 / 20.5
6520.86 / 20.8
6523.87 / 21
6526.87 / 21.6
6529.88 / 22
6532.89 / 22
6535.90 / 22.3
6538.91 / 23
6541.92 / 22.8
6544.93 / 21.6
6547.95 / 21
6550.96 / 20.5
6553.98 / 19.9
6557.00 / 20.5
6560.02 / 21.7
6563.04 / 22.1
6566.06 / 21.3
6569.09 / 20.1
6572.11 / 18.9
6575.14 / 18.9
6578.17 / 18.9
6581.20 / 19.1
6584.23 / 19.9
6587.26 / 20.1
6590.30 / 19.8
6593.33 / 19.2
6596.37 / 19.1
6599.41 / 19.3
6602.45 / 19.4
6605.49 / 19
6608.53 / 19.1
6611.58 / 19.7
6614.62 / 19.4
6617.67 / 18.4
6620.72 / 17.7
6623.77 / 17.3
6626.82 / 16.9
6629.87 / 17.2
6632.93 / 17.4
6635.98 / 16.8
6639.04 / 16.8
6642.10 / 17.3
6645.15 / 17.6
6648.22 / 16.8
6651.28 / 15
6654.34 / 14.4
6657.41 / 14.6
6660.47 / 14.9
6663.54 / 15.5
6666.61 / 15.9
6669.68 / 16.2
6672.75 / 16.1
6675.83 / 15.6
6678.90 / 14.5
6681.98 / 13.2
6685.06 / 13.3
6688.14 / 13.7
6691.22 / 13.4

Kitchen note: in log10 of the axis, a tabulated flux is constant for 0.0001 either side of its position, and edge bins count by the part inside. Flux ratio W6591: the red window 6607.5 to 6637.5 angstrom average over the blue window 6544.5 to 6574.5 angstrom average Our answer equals 0.87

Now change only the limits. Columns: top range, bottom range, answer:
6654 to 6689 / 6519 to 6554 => 0.69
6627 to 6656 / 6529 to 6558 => 0.77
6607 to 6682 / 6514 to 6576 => 0.79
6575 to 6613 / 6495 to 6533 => 0.96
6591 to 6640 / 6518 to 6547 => 0.84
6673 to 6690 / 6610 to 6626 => 0.77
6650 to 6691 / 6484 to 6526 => 0.77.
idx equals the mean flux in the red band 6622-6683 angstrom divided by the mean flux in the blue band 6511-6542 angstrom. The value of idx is 0.75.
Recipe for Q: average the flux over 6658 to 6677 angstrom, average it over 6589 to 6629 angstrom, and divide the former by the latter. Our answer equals 0.8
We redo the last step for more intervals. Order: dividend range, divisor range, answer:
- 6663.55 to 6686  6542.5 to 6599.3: 0.75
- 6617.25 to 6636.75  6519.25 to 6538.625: 0.80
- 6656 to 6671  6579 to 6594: 0.79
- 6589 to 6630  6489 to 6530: 0.96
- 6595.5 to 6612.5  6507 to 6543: 0.90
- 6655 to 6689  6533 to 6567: 0.69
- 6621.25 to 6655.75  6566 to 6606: 0.86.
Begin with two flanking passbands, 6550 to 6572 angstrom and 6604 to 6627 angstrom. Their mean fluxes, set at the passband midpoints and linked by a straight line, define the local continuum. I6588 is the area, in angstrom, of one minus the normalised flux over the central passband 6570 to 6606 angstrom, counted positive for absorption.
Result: 0.6 angstrom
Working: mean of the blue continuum 20.8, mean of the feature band 19.3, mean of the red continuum 18.5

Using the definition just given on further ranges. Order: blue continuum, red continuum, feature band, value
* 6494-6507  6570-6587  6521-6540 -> -3.21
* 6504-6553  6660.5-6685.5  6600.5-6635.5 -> -1.70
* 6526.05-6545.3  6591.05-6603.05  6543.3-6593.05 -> 1.01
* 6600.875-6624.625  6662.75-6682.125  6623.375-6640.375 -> 0.63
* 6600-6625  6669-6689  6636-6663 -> 0.86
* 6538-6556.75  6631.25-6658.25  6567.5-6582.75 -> 0.56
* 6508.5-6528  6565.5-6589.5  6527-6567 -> -2.90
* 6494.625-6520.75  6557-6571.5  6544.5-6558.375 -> 0.05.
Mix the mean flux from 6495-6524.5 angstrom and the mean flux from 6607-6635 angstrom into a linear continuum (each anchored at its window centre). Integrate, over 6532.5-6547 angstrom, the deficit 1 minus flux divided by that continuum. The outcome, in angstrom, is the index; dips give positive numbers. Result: -2.3 angstrom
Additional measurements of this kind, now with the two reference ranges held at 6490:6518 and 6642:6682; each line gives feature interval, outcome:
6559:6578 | -3.0 angstrom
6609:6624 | -1.9 angstrom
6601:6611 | -1.5 angstrom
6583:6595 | -1.8 angstrom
